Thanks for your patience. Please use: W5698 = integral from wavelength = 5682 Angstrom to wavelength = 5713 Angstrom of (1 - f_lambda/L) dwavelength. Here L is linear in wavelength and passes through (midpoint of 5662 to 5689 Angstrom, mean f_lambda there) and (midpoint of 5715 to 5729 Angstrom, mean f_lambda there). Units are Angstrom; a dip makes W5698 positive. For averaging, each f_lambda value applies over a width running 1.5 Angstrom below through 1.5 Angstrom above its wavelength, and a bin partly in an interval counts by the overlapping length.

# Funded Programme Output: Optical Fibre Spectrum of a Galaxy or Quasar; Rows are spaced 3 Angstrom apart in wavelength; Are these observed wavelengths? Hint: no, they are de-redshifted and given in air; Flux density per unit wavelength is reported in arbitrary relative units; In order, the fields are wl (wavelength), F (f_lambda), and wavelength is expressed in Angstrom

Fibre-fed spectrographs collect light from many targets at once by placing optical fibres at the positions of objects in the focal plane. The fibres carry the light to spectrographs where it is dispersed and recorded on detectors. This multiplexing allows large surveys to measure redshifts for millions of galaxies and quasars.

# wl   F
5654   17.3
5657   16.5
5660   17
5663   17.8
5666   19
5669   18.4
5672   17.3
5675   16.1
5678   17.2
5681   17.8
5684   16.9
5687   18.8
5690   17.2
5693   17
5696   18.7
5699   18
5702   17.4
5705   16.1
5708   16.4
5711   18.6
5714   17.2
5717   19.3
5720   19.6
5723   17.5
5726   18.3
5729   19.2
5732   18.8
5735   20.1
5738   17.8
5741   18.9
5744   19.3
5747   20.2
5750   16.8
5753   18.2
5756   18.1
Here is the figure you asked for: 1.1 Angstrom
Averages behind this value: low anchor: 17.7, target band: 17.5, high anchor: 18.7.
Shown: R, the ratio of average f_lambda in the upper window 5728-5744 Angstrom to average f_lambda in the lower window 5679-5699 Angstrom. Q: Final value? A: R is 1.07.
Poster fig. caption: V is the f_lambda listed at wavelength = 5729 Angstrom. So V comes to 19.2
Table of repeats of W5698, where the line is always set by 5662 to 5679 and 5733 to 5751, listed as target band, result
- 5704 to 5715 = 0.73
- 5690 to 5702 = 0.23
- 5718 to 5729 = -0.02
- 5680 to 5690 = 0.09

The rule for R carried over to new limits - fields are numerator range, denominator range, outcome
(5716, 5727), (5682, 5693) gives 1.06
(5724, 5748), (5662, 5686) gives 1.08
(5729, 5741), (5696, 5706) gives 1.09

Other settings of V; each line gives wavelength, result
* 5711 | 18.6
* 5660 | 17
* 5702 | 17.4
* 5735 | 20.1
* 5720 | 19.6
